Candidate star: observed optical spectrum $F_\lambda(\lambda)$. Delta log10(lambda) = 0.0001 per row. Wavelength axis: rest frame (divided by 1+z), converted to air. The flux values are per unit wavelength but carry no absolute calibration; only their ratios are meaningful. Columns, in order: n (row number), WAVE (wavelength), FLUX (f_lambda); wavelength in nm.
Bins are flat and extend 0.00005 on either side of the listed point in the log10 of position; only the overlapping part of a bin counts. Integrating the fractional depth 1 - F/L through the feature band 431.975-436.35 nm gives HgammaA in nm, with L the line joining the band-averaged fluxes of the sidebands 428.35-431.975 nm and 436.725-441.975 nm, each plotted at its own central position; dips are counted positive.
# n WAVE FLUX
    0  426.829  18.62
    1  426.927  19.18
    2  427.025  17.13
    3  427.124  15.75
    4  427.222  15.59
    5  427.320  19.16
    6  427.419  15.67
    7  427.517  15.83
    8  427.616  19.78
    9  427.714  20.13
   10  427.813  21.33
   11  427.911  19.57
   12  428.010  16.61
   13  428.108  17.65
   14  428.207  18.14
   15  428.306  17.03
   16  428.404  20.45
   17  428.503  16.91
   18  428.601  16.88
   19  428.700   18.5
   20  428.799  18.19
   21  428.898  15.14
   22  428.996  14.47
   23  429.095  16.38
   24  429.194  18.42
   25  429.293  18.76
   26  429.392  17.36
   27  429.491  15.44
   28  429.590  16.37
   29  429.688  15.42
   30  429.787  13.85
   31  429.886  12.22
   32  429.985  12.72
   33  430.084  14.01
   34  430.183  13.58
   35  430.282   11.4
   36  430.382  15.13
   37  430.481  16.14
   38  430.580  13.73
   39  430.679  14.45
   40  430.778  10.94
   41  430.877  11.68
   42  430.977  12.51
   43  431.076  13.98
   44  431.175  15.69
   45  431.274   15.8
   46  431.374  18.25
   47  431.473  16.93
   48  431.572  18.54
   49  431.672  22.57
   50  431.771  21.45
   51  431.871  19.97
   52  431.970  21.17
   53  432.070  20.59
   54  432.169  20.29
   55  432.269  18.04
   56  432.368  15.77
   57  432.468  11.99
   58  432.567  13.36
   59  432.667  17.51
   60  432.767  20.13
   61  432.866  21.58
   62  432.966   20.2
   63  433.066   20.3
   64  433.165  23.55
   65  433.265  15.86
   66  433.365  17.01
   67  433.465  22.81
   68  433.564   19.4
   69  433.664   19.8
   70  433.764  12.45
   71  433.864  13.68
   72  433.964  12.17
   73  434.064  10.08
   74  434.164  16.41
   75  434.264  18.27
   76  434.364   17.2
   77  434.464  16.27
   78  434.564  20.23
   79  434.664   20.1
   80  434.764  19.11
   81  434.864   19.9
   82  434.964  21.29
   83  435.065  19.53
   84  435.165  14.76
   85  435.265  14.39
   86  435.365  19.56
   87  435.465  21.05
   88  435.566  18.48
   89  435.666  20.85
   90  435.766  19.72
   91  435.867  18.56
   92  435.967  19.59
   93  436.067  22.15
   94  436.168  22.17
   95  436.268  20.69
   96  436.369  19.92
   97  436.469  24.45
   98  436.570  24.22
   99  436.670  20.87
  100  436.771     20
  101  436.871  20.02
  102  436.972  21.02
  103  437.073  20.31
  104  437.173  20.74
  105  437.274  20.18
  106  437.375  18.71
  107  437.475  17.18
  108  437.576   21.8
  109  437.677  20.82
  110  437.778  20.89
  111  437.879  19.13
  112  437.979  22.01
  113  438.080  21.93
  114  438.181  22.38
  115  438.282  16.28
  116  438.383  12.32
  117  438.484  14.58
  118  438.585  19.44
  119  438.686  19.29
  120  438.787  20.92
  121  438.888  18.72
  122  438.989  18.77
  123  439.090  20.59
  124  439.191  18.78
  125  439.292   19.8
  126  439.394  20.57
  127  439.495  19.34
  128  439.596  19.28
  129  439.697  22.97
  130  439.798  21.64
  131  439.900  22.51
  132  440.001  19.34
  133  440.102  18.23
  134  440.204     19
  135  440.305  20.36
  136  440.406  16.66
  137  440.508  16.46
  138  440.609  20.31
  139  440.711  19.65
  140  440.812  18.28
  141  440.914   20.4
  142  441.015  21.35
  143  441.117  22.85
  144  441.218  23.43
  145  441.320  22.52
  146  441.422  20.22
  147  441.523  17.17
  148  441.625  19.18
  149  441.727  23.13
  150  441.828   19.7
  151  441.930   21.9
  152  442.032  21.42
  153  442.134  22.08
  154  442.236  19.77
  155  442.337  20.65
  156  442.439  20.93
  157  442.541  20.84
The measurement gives -0.16 nm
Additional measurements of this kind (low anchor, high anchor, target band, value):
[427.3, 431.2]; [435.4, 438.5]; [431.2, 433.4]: -0.13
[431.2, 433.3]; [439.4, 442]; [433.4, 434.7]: 0.15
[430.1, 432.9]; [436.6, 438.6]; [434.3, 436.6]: -0.15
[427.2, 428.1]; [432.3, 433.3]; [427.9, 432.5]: 0.45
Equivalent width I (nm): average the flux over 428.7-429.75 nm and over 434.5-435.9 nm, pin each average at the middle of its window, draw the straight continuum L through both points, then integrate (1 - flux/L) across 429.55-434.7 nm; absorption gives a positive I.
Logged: 0.36 nm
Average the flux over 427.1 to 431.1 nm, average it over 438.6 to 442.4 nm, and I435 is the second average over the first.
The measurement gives 1.26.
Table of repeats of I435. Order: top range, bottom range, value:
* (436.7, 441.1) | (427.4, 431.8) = 1.20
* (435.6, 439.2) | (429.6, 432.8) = 1.26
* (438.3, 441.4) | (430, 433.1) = 1.18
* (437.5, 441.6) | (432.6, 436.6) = 1.05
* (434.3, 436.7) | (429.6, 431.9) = 1.30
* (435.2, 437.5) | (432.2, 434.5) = 1.18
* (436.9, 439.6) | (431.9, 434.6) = 1.10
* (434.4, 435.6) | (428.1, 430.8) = 1.19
